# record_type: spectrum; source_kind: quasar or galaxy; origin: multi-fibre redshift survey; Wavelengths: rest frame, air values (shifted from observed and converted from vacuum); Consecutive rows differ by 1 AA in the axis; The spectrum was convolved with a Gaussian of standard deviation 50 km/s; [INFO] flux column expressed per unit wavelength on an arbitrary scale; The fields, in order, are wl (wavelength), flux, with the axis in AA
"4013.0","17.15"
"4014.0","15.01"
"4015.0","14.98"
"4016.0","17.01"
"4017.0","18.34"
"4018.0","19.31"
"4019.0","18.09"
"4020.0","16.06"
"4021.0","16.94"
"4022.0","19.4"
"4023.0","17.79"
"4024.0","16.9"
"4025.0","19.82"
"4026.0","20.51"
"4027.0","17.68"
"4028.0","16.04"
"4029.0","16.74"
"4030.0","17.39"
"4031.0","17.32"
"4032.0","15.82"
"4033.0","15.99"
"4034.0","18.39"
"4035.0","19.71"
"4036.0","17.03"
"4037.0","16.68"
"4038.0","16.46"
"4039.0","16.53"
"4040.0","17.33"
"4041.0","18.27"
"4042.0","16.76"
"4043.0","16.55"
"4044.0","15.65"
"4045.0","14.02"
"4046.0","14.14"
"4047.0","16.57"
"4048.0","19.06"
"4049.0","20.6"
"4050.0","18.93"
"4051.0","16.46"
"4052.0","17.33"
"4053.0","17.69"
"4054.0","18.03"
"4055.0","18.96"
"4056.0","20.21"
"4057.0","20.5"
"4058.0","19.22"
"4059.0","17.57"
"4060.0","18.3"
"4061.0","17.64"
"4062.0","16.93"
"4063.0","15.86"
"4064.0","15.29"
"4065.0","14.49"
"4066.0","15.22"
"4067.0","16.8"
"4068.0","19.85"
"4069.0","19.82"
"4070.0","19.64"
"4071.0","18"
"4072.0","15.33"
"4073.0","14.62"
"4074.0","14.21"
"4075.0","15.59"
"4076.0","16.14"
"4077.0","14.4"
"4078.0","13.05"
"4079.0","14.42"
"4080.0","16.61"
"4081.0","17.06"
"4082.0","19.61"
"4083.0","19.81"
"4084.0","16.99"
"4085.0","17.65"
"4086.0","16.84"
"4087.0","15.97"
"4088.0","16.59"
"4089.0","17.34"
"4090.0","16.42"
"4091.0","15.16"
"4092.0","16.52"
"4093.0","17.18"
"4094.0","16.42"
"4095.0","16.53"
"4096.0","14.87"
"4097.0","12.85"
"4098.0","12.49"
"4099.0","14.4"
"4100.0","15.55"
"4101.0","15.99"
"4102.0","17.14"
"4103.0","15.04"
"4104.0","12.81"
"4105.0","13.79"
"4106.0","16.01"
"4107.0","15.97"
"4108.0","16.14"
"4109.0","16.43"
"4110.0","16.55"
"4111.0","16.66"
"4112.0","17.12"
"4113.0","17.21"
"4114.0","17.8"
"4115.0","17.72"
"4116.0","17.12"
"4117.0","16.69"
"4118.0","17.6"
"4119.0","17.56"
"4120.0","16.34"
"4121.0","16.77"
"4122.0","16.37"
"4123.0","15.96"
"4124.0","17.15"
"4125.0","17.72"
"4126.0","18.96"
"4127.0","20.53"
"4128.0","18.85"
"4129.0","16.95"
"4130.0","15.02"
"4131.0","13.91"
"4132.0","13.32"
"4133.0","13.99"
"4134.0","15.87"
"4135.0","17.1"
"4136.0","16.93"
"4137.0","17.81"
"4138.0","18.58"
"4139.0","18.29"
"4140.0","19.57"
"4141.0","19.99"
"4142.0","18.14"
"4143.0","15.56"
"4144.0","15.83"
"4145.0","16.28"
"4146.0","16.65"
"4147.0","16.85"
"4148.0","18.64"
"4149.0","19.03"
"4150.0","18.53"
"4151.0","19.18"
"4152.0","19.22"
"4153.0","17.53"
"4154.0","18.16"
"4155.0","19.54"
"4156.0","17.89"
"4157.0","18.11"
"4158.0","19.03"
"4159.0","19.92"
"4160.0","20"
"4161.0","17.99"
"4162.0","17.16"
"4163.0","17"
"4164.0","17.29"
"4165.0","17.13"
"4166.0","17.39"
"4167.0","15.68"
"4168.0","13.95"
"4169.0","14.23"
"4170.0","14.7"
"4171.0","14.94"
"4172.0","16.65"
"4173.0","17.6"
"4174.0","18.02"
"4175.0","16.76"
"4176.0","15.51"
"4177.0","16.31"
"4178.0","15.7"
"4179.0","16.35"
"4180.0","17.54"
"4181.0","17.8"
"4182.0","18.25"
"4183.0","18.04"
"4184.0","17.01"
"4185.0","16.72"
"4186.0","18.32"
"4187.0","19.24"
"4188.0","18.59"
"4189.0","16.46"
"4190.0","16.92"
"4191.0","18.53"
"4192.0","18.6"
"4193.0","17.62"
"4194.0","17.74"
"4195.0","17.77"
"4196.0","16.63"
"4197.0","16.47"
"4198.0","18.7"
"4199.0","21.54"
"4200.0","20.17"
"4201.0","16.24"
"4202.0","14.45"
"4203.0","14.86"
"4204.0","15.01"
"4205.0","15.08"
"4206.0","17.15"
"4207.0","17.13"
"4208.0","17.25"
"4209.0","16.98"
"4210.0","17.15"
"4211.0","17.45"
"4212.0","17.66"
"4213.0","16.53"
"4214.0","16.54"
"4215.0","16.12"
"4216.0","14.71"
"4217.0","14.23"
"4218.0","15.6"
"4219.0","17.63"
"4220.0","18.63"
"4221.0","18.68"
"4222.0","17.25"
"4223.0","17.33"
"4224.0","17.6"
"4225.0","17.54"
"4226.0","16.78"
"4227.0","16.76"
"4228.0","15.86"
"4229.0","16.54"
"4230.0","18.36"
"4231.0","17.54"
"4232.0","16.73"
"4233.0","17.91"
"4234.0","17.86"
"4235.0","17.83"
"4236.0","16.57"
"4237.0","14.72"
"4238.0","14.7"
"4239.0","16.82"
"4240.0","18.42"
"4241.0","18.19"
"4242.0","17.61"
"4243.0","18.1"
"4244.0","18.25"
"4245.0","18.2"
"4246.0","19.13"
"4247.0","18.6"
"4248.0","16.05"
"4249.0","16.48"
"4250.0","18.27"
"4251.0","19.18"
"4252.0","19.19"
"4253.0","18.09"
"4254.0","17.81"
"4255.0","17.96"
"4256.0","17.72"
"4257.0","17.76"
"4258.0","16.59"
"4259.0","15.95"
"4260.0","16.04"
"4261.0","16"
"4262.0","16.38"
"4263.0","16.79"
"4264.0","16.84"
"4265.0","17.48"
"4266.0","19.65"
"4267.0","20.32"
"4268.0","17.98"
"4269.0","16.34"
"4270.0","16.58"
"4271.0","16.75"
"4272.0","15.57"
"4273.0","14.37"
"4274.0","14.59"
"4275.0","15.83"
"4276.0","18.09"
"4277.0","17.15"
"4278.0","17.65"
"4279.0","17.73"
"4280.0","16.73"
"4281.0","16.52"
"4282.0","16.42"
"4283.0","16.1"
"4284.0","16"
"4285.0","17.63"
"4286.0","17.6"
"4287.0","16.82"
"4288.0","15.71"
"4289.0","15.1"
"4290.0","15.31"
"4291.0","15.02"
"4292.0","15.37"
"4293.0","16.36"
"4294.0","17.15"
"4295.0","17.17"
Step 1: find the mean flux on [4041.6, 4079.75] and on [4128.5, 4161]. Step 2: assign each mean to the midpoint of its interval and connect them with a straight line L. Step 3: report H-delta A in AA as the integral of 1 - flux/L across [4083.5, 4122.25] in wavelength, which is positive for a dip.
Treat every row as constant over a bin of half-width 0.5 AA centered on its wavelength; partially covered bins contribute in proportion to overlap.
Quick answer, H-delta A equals 2.4 AA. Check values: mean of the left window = 16.9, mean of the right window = 17.6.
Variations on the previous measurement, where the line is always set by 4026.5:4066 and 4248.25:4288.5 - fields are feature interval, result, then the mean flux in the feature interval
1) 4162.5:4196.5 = 0.3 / 17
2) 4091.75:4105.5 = 1.7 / 15.1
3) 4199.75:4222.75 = 0.7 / 16.6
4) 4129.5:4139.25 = 0.7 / 16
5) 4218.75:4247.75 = -0.6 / 17.4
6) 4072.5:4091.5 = 1.1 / 16.2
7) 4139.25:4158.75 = -1.1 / 18.1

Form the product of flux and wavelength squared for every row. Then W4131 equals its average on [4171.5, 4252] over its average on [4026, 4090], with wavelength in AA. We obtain 1.09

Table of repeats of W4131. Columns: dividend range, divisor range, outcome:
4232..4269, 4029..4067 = 1.12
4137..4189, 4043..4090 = 1.07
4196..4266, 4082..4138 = 1.11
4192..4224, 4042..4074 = 1.06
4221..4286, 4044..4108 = 1.13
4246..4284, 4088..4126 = 1.14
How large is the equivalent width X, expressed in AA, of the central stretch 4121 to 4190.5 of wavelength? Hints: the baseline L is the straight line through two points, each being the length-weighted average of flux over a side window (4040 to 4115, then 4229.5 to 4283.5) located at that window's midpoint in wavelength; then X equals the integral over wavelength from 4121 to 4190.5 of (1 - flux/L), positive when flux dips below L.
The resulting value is -1.6 AA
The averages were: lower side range 16.6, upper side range 17.2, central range 17.3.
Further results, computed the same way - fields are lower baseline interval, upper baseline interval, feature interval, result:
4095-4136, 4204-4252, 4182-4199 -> -1.0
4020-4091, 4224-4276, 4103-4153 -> 0.6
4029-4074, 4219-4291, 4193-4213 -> 0.1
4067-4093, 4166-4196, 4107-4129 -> -0.6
